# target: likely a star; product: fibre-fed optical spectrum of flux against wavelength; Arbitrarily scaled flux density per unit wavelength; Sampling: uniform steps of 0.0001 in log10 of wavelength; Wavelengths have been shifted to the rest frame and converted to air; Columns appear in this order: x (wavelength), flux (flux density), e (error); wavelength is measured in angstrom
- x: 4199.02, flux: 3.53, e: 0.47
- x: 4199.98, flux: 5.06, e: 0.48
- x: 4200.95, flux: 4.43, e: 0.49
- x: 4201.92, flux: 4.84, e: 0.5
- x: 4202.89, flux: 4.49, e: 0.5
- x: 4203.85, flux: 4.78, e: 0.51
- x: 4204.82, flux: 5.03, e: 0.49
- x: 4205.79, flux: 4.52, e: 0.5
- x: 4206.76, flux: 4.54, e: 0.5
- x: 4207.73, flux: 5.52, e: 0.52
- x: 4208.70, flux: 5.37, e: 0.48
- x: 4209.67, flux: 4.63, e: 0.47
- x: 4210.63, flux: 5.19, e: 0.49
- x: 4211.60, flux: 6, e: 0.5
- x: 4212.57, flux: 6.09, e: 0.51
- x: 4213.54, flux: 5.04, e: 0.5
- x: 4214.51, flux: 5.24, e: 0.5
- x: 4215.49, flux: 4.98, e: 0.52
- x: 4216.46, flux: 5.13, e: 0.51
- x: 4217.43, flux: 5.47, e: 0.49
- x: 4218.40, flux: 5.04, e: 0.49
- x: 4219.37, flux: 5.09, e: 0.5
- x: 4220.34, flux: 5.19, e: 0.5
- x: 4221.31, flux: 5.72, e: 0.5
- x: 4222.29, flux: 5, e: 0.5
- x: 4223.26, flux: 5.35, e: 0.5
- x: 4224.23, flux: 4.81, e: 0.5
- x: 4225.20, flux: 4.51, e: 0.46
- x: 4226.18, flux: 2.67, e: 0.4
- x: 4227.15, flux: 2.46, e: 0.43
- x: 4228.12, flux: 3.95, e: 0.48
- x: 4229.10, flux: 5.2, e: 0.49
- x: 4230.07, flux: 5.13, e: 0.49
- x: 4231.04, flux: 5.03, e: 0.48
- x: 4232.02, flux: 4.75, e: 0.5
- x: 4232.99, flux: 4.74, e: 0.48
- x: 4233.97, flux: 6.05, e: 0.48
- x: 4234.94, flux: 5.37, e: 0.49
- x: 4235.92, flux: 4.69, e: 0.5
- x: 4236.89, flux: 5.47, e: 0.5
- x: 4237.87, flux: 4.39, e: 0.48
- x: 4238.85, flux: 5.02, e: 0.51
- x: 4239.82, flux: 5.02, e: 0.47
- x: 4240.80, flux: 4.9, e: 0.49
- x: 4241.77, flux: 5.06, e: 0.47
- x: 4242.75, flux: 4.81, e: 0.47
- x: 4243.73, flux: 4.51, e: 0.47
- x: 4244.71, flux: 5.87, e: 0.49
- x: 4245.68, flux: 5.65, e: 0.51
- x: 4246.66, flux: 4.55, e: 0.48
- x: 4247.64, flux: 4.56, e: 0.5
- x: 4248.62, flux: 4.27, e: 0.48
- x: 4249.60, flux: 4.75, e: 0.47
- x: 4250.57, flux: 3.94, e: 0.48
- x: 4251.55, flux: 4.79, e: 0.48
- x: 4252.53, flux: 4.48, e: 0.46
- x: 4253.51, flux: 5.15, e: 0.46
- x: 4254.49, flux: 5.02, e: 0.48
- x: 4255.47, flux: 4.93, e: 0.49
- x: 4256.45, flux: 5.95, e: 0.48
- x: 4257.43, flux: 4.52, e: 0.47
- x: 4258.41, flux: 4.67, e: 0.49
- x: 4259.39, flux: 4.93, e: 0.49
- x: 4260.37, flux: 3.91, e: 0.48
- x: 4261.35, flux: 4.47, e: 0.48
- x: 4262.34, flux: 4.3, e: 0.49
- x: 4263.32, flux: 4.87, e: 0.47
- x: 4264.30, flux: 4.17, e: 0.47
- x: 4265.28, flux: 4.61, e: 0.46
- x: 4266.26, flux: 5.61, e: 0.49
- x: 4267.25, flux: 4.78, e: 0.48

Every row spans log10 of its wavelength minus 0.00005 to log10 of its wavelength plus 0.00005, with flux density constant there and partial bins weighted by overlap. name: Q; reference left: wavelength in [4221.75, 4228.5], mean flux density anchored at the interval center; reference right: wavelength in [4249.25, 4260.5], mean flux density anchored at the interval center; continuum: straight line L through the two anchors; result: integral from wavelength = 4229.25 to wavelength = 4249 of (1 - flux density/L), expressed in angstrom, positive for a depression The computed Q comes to -2.6 angstrom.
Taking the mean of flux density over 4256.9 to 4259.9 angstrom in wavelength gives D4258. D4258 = 4.72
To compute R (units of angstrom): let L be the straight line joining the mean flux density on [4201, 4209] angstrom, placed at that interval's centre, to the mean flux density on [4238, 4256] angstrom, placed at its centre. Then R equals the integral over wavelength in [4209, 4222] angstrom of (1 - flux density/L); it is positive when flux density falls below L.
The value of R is -1.2 angstrom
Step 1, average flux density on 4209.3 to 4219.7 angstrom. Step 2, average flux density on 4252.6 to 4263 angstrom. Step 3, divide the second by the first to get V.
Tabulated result 0.9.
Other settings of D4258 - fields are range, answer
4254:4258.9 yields 5.02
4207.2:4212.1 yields 5.34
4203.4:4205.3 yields 4.9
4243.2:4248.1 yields 5.03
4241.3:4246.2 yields 5.17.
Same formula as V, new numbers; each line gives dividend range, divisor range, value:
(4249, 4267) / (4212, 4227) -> 0.95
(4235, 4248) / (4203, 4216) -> 0.97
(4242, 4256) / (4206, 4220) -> 0.92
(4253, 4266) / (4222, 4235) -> 1.03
